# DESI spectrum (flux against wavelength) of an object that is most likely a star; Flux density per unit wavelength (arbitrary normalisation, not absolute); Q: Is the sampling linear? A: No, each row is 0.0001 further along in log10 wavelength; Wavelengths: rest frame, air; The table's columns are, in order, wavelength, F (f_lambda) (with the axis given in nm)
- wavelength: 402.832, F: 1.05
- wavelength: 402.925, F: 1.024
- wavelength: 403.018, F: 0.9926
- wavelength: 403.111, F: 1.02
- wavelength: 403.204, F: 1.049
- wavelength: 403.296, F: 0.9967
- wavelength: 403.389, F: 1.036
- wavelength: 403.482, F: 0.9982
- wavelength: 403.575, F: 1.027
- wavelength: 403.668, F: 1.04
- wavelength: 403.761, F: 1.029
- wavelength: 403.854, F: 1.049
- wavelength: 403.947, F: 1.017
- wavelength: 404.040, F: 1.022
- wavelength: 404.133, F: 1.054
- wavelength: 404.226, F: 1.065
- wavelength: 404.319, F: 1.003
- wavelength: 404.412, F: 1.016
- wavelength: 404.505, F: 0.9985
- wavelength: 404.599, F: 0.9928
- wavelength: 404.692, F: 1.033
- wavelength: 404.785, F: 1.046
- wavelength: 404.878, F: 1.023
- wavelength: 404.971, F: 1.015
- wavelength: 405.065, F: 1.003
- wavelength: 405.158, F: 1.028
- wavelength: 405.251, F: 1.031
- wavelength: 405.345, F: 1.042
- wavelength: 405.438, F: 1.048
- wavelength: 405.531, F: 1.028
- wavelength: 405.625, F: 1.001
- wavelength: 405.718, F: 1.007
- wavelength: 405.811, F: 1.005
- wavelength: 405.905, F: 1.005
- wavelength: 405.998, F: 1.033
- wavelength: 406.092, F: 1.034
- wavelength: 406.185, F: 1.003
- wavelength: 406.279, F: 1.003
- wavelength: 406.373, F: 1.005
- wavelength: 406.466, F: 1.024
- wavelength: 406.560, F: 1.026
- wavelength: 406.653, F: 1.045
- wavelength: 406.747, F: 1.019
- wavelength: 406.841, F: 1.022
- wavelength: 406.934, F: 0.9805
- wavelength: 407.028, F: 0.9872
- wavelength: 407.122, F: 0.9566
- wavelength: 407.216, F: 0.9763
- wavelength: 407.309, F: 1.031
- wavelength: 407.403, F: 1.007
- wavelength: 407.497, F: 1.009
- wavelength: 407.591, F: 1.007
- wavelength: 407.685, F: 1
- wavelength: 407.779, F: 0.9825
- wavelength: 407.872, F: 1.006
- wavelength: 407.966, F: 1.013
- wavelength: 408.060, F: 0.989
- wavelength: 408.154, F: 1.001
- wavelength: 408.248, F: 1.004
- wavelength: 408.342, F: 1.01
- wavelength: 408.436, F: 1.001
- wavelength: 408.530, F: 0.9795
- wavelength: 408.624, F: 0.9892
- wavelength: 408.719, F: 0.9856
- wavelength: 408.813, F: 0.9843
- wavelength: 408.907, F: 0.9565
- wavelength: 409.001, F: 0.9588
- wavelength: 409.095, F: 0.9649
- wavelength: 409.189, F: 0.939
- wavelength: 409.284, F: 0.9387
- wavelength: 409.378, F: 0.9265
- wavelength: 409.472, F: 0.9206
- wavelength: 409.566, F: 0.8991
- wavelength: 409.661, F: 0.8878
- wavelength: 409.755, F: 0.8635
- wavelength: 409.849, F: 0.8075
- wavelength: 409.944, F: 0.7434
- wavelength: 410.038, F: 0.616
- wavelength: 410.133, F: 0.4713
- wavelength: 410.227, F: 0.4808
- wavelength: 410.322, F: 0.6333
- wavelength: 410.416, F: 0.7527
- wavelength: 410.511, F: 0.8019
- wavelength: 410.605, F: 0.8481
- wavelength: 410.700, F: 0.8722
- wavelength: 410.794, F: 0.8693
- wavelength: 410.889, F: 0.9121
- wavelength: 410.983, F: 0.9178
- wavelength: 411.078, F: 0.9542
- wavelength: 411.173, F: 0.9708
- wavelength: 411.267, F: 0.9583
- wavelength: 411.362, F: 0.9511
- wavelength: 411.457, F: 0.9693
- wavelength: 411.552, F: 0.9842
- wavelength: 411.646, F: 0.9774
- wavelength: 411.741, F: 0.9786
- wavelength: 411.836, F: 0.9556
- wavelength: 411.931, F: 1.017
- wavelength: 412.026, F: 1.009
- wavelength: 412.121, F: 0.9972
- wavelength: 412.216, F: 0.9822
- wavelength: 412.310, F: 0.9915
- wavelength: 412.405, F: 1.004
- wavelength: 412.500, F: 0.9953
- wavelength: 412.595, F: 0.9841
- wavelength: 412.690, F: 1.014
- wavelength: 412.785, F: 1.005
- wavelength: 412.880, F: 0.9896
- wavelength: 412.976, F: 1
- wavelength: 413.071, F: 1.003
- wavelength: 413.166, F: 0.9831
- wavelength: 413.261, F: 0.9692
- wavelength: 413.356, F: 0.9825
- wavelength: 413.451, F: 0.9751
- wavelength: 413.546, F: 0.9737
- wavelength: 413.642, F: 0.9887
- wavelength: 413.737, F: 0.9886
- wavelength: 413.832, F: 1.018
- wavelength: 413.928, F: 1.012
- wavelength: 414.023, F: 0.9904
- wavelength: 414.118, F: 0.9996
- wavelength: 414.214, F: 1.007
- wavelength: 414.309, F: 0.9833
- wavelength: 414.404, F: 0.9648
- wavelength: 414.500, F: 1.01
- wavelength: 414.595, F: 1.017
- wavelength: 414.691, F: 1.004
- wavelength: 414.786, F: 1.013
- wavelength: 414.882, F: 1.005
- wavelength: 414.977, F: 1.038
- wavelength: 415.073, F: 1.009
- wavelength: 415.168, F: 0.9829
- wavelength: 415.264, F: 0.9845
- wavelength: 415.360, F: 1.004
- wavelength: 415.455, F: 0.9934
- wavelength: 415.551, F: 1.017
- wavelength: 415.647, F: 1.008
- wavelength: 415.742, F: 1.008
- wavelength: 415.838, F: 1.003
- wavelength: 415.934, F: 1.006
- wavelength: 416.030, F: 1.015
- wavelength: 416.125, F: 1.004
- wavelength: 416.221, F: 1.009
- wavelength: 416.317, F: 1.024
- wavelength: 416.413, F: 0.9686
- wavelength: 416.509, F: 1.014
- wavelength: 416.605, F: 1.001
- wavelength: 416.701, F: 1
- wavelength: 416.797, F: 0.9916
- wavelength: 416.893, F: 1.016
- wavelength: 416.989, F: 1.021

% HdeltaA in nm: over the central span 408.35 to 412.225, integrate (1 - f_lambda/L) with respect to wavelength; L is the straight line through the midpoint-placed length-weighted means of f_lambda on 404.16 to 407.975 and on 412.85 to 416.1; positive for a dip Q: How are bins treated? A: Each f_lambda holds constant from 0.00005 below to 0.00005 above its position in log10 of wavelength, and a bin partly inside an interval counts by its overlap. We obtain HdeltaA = 0.43 nm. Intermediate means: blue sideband 1.01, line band 0.893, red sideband 0.999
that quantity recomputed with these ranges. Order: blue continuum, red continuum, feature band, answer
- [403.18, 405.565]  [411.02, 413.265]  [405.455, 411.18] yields 0.40 nm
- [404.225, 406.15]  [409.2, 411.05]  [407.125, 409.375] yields -0.26 nm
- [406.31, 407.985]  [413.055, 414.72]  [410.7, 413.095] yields 0.06 nm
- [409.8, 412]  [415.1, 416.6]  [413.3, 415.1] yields -0.09 nm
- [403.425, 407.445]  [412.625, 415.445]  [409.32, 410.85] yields 0.35 nm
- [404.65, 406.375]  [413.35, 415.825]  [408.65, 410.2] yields 0.23 nm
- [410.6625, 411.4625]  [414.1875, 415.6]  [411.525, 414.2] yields -0.08 nm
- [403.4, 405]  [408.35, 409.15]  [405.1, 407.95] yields -0.03 nm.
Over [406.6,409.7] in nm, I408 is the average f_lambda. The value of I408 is 0.981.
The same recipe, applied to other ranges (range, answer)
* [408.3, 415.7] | 0.943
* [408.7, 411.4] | 0.853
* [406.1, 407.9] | 1.01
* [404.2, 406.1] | 1.02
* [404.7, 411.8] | 0.948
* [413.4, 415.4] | 0.998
